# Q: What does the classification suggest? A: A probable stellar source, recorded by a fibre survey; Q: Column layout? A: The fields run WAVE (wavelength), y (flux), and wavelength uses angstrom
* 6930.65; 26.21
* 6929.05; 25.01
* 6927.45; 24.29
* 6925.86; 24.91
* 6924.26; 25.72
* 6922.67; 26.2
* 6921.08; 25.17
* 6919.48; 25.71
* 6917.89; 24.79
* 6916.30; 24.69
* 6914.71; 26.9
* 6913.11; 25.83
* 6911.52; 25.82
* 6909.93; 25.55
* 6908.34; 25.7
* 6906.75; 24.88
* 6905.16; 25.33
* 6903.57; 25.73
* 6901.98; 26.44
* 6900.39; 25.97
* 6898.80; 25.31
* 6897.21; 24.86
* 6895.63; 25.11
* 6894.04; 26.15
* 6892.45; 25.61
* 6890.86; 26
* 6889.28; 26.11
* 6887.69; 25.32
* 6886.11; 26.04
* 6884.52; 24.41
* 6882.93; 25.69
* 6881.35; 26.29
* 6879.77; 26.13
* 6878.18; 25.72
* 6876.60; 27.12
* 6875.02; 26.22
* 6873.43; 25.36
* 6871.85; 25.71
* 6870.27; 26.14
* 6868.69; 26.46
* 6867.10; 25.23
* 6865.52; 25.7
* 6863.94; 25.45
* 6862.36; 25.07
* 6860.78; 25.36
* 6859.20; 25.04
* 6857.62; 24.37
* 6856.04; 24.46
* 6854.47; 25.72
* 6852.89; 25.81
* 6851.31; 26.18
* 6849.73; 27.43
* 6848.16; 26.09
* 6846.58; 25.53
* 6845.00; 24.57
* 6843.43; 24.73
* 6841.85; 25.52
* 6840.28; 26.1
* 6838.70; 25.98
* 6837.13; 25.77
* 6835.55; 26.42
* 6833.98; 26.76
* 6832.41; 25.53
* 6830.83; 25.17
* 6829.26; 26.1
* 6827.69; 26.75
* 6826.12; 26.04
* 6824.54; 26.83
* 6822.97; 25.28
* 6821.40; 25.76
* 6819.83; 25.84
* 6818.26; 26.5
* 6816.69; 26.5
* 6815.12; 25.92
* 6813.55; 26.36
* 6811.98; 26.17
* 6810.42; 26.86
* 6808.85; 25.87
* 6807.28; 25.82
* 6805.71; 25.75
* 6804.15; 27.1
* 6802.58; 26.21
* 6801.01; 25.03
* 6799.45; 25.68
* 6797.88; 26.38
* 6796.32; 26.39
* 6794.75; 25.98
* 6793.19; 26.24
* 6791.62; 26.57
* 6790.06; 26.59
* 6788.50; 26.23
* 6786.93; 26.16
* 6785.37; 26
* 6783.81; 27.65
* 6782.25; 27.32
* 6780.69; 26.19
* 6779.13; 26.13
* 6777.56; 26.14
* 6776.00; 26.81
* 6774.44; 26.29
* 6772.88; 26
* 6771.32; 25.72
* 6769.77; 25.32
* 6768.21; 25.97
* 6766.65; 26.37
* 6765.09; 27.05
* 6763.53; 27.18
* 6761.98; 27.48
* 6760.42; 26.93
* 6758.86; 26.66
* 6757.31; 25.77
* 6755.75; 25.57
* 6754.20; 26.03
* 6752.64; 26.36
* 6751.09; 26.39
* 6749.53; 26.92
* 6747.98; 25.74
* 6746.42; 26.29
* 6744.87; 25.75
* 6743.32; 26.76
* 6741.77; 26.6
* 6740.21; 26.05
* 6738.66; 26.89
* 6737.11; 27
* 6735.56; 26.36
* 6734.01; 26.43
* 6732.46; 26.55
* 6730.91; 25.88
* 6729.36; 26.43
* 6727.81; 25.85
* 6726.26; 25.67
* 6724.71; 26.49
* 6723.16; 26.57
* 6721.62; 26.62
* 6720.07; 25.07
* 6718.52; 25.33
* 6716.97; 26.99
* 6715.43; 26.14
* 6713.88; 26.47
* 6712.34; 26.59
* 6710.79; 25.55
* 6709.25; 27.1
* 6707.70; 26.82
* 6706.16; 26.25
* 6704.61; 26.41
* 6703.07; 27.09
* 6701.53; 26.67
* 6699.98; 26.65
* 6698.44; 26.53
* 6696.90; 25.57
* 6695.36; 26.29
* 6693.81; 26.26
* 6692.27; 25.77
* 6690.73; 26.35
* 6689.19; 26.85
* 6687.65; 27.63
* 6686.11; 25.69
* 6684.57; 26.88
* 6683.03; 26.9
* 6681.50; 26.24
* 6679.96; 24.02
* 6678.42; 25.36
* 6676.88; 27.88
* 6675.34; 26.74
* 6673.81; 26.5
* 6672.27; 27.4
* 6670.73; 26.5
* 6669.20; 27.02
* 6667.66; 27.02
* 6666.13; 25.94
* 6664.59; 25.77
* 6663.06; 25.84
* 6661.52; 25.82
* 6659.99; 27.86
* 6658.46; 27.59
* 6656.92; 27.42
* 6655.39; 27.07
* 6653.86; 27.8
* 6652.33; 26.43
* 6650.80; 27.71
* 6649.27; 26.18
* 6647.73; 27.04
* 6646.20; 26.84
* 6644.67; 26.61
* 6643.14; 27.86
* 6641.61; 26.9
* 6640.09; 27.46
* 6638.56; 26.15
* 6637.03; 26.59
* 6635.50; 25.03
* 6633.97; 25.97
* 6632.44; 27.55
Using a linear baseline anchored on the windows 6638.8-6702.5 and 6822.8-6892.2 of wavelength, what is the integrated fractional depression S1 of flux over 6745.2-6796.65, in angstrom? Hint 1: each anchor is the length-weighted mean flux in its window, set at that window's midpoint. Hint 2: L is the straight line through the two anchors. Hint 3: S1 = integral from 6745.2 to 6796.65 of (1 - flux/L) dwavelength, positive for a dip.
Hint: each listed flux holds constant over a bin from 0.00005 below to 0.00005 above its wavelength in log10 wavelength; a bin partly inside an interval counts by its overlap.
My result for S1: -0.4 angstrom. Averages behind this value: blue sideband 26.7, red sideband 25.8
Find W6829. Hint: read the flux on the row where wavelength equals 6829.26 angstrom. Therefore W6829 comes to 26.1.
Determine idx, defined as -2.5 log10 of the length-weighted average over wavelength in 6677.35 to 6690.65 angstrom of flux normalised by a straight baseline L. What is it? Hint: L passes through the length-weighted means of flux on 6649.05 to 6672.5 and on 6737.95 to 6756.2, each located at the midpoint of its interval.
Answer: 0.018 mag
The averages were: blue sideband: 26.8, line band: 26.2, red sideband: 26.3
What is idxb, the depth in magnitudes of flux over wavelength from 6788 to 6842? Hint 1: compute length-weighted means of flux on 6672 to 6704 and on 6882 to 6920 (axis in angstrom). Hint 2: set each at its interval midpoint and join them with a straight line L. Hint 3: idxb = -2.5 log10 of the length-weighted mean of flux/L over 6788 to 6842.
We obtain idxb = -0.008 mag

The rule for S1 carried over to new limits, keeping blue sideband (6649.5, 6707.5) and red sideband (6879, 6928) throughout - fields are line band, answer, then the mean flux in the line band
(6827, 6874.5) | 0.2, 25.7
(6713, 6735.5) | 0.2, 26.2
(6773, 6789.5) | -0.2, 26.5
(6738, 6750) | 0.0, 26.4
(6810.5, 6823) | -0.1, 26.1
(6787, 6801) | -0.1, 26.2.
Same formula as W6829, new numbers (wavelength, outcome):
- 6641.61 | 26.9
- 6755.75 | 25.57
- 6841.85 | 25.52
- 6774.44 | 26.29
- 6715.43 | 26.14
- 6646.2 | 26.84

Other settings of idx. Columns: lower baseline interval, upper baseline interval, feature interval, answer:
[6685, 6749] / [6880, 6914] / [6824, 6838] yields -0.01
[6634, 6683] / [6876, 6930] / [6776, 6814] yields -0.01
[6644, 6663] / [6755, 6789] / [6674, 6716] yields 0.02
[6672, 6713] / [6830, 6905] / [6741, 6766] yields -0.01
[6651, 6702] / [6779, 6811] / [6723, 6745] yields 0.00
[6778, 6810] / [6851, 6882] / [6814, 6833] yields 0.00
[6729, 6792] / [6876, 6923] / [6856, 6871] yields 0.02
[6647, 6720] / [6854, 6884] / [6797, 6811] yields 0.00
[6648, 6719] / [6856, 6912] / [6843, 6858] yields 0.01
